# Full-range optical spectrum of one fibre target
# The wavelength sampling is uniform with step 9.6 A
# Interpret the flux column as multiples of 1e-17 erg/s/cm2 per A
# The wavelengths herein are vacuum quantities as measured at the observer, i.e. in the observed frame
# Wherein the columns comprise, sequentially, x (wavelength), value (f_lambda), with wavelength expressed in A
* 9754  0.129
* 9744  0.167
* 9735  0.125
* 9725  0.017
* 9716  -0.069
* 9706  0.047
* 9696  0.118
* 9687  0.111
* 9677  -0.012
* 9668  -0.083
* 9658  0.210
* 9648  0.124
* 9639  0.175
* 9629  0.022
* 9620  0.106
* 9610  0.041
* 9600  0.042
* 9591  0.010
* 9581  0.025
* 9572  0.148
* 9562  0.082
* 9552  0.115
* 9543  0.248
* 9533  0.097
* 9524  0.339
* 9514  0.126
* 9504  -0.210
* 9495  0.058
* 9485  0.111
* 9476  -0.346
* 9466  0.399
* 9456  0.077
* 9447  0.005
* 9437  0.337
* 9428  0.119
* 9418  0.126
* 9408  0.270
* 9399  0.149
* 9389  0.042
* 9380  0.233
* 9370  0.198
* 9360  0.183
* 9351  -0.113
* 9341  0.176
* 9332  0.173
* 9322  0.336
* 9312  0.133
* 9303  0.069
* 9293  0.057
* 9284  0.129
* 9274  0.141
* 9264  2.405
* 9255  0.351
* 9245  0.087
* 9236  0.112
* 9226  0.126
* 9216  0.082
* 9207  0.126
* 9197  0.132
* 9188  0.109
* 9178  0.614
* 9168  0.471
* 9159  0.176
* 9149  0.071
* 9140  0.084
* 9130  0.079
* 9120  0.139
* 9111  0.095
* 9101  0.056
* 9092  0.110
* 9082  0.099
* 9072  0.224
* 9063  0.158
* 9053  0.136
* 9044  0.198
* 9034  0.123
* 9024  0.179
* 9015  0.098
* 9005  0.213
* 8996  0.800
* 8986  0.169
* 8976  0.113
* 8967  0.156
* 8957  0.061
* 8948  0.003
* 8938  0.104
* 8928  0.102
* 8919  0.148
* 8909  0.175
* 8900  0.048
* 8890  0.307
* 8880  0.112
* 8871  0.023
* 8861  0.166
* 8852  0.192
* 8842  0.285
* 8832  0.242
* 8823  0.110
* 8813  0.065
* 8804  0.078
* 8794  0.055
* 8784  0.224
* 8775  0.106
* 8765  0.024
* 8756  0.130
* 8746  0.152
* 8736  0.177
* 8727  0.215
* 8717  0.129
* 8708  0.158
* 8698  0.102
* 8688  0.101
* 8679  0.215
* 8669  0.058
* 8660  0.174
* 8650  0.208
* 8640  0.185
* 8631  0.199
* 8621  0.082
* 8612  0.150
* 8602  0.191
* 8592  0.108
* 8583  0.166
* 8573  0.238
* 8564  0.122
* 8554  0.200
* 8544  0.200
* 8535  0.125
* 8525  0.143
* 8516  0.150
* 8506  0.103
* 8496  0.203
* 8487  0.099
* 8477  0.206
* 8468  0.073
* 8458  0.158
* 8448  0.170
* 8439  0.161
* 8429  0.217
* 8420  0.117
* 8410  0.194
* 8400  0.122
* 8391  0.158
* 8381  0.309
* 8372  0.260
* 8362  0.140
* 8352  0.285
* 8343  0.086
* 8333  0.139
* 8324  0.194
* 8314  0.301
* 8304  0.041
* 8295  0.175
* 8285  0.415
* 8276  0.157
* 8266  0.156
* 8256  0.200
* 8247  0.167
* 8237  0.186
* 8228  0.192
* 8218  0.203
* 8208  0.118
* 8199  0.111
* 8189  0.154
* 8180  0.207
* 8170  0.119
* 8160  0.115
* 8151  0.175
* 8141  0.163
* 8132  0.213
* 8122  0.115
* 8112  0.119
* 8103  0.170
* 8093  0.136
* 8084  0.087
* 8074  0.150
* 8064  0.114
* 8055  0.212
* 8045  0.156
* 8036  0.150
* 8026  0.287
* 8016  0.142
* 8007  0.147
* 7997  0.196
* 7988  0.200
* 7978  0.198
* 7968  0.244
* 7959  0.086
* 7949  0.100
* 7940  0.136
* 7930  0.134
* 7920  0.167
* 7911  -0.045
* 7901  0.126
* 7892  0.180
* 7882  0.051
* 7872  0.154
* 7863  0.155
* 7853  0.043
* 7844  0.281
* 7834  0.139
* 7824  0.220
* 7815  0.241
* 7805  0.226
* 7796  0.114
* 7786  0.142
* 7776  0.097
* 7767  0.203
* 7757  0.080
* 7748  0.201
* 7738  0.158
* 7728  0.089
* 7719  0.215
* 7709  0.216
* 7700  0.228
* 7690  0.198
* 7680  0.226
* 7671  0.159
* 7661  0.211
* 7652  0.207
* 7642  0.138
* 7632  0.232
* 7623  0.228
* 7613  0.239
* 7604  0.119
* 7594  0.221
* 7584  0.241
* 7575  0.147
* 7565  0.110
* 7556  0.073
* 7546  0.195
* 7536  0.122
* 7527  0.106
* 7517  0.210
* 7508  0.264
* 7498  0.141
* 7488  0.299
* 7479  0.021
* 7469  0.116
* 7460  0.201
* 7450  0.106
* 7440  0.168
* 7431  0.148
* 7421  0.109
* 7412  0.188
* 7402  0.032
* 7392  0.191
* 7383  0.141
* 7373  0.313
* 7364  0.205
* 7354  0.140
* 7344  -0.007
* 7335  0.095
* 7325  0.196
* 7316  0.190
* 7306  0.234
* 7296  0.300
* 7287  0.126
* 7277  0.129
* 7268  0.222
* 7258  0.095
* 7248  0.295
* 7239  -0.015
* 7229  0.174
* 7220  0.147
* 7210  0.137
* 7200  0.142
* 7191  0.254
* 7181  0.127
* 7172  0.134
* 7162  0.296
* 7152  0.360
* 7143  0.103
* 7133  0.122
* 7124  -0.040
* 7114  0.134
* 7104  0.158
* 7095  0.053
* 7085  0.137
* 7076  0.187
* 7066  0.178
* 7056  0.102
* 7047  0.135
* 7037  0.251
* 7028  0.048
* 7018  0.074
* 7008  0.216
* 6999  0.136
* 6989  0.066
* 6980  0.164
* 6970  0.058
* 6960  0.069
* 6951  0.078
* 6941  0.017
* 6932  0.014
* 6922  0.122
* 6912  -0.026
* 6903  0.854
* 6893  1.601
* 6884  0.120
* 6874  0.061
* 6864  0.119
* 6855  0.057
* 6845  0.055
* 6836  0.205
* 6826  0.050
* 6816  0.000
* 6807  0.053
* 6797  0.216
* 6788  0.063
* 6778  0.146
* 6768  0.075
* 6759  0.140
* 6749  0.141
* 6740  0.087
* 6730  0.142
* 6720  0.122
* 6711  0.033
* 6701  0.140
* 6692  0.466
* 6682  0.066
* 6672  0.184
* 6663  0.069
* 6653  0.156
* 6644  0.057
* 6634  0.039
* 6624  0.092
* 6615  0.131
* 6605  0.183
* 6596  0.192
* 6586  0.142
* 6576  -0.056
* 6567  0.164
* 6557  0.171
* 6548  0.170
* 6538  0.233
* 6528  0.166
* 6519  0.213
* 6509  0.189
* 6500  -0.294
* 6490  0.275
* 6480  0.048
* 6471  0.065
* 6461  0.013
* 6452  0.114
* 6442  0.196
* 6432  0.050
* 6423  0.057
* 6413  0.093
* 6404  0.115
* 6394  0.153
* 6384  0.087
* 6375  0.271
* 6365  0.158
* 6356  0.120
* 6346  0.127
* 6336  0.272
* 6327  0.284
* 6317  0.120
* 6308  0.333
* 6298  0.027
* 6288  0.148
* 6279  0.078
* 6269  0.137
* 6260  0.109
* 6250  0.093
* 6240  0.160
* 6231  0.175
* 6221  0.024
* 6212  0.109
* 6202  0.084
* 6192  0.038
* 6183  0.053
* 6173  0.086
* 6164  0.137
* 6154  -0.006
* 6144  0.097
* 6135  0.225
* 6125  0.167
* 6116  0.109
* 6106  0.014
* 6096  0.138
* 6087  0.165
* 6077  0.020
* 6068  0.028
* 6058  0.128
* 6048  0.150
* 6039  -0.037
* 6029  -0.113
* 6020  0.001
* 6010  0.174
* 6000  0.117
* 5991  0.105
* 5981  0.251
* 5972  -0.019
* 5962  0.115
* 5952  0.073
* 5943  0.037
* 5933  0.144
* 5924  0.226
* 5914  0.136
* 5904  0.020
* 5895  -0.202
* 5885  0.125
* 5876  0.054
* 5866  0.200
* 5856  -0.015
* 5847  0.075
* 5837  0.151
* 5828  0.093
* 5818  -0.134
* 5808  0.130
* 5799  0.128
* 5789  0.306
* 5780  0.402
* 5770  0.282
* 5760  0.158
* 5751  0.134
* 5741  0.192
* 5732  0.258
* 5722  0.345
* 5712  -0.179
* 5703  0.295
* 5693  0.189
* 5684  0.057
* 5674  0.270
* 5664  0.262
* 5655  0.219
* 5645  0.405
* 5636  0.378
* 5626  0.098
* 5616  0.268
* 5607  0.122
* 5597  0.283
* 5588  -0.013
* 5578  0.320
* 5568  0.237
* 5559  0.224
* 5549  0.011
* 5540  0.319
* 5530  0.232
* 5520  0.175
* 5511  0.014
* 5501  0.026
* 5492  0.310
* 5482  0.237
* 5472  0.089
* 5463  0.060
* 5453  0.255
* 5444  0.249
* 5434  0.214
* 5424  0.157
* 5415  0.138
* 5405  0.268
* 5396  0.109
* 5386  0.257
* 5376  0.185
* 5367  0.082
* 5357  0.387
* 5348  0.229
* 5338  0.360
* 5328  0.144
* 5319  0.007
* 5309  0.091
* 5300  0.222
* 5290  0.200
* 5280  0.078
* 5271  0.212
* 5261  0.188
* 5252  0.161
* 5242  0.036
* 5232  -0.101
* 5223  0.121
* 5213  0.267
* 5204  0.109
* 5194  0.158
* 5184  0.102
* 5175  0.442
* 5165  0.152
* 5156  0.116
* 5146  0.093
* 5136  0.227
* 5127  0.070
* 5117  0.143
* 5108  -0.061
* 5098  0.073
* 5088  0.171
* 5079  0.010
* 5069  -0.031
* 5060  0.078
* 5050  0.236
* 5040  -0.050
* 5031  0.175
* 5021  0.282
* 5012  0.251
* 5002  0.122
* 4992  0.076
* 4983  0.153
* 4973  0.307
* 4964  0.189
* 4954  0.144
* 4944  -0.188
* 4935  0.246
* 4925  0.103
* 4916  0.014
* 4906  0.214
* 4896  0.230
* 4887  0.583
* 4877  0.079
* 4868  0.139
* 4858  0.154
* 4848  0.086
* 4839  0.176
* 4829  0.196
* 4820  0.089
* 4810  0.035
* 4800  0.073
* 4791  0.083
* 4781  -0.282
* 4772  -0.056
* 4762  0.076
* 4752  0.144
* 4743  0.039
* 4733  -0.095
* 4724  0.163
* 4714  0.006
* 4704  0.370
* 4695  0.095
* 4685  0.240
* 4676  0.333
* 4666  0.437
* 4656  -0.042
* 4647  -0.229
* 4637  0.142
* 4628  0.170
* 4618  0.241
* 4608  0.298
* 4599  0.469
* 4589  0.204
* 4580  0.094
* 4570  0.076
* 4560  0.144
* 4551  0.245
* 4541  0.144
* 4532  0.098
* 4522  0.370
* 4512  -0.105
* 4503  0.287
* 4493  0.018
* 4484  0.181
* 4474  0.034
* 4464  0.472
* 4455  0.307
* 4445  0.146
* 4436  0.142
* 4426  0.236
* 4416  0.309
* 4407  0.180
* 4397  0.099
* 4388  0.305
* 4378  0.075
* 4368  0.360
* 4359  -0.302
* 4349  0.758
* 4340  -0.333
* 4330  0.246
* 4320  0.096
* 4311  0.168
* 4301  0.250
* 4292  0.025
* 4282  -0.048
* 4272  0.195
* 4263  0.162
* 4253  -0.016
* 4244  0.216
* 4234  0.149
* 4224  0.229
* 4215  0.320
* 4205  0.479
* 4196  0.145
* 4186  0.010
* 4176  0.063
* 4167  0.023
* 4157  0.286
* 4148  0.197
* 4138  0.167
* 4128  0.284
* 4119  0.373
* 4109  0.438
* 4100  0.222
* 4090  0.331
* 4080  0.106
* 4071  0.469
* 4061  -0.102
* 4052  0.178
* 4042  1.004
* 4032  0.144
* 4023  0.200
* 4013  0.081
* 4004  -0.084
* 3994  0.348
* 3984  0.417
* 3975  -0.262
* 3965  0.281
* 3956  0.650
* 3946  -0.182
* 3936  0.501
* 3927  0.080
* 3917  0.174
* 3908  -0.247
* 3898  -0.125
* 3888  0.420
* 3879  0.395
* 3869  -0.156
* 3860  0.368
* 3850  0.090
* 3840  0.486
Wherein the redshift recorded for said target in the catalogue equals 0.849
